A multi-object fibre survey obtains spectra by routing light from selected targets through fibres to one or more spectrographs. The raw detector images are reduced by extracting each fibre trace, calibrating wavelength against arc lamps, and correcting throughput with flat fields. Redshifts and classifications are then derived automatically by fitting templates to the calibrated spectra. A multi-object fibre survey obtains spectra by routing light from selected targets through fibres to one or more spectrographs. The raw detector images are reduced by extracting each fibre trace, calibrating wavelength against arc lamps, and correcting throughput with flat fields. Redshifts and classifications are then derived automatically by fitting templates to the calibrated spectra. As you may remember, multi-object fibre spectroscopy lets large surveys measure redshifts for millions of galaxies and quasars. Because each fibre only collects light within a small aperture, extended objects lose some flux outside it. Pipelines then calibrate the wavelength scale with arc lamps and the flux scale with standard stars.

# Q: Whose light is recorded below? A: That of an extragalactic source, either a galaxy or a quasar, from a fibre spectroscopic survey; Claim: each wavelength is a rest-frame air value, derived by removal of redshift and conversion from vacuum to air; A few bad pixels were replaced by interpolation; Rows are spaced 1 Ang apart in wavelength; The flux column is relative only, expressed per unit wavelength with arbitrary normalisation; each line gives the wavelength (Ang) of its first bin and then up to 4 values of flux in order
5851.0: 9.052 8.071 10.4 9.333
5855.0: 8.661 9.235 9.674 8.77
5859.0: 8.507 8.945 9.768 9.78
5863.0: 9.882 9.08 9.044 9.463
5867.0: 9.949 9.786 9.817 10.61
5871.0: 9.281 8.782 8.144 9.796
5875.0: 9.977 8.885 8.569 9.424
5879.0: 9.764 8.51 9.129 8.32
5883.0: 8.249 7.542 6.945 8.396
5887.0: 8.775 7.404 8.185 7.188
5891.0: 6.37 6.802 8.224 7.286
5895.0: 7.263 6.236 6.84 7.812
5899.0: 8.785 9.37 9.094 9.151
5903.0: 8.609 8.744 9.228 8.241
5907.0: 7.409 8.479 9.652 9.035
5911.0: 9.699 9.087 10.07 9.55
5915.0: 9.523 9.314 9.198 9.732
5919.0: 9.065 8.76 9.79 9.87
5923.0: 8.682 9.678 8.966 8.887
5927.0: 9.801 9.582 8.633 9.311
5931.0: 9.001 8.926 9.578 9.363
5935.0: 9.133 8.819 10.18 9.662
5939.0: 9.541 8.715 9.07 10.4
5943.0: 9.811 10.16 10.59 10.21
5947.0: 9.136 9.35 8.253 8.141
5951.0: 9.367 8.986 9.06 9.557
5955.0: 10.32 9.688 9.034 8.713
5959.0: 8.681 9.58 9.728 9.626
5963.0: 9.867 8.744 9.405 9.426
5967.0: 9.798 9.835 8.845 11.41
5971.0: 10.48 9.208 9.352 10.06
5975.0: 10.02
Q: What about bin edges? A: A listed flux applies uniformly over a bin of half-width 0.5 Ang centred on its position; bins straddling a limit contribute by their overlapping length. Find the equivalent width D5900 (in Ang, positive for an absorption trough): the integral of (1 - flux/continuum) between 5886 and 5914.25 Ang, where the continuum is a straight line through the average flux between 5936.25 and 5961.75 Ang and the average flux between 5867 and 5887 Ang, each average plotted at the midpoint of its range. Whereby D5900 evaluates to 2.5 Ang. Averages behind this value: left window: 8.96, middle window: 8.3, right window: 9.43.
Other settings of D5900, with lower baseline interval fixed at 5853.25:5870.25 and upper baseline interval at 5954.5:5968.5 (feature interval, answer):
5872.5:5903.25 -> 3.95 Ang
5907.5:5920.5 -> 0.17 Ang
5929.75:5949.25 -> -0.05 Ang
